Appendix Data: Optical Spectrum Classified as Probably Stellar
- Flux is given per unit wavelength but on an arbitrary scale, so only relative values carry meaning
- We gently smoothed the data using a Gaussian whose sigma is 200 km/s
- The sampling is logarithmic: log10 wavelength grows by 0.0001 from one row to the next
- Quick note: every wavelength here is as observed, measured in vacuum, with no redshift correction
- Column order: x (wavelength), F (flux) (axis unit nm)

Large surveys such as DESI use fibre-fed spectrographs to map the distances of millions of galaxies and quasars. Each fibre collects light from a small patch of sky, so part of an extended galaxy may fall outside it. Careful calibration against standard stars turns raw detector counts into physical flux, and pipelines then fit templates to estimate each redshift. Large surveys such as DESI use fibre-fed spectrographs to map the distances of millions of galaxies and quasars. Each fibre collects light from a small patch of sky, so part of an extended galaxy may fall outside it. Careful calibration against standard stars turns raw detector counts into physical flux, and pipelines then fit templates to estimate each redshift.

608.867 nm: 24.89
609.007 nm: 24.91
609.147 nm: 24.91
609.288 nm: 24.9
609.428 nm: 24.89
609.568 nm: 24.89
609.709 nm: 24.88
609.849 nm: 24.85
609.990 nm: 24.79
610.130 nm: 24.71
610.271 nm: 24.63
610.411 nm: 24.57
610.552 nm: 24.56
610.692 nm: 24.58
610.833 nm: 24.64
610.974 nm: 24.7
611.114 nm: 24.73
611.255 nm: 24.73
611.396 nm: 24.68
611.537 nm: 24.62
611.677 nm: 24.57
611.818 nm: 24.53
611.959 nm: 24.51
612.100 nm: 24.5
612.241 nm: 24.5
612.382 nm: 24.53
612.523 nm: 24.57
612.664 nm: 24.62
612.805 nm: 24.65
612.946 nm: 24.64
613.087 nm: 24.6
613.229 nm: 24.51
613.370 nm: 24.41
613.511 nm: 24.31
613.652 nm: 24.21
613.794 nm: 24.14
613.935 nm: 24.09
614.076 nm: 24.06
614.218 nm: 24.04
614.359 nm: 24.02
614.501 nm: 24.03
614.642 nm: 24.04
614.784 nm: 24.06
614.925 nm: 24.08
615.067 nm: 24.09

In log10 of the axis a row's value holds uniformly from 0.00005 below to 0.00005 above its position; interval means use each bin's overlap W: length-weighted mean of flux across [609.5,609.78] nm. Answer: 24.9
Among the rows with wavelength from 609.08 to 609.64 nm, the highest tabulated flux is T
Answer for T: 24.91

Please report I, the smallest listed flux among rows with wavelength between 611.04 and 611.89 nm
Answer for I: 24.53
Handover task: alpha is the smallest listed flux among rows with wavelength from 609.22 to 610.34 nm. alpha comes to 24.63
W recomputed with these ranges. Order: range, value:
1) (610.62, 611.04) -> 24.6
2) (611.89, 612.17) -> 24.5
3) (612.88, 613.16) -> 24.6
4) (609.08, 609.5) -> 24.9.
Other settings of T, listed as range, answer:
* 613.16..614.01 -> 24.51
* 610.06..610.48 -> 24.71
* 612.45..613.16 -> 24.65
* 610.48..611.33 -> 24.73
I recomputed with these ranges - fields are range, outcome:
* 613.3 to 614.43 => 24.02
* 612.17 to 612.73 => 24.5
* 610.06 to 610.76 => 24.56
